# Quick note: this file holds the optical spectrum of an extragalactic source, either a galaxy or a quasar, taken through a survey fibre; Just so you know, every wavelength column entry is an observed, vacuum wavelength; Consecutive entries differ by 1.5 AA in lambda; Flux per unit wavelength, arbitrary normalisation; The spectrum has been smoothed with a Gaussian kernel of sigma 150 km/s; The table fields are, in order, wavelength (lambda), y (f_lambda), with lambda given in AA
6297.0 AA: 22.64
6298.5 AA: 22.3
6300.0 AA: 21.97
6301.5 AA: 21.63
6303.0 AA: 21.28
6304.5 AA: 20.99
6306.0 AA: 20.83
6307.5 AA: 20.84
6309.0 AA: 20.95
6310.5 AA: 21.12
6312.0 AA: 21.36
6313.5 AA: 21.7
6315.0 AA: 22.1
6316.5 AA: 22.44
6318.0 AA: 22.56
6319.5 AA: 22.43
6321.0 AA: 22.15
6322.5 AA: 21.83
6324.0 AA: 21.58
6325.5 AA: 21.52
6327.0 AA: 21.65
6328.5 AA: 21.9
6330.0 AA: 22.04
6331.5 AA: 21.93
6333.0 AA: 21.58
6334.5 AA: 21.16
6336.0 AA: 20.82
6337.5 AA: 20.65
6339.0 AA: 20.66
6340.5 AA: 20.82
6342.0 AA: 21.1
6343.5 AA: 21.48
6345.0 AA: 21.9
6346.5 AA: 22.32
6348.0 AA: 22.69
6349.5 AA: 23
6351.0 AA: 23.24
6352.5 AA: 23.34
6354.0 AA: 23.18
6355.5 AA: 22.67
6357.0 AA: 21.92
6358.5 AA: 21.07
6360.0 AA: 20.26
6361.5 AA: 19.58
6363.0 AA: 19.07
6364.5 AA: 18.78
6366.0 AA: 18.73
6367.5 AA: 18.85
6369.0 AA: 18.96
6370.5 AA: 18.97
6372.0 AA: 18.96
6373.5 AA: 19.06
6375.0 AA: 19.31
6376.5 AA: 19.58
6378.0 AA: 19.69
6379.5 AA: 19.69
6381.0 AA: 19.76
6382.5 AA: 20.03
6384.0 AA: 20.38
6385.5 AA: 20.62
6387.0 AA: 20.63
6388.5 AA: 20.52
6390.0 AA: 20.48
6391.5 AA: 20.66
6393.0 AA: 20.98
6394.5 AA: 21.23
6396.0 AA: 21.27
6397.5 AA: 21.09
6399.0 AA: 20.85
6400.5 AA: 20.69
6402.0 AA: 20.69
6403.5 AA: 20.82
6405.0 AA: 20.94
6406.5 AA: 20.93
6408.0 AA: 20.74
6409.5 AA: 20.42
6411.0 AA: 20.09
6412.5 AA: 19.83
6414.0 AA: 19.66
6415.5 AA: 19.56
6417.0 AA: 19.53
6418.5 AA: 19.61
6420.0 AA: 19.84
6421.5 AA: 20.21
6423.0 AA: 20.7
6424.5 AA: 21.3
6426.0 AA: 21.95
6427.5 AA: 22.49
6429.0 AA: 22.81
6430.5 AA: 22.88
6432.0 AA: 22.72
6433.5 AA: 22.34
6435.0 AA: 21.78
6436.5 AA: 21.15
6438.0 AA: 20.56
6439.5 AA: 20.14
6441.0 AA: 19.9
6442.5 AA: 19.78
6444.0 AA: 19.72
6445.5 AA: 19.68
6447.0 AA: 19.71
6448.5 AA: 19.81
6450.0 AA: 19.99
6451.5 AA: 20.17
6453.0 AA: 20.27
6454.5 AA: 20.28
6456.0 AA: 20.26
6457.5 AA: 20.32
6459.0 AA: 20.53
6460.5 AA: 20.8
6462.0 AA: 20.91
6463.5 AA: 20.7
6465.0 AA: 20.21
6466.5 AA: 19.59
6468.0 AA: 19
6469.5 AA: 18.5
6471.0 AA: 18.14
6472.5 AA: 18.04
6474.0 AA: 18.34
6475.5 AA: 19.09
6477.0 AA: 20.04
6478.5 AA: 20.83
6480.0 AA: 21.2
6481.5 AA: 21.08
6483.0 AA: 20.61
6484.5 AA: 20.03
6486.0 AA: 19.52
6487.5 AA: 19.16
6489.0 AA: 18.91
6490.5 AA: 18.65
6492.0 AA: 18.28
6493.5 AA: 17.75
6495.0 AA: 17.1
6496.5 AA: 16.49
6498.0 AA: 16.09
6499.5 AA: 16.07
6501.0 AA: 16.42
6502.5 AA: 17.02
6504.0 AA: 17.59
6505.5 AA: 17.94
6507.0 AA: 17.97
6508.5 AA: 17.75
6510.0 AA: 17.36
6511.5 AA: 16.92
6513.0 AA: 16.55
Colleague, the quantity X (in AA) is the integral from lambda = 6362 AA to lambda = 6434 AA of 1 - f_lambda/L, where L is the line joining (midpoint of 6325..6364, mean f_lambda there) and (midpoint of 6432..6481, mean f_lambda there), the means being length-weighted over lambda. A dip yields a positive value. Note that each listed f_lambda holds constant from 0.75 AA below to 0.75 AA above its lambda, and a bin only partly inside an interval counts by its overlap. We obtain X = 1.6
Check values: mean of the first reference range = 21.6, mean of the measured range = 20.4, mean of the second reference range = 20.1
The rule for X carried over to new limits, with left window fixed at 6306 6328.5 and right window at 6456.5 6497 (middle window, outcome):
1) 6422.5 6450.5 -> -1.4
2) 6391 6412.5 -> -0.3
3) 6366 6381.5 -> 1.2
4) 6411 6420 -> 0.3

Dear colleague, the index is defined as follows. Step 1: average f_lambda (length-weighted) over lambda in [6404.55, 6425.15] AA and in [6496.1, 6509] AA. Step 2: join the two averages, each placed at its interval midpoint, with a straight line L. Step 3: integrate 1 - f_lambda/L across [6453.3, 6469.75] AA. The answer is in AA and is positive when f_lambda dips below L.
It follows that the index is -1.4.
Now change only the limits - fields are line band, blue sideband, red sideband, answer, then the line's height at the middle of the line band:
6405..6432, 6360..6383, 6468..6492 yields -2.0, 19.3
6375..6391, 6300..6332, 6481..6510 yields 0.2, 20.3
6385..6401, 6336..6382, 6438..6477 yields -0.4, 20.3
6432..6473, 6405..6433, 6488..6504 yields -1.7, 19.3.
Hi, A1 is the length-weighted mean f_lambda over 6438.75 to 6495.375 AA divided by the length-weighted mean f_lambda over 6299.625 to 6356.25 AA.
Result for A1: 0.90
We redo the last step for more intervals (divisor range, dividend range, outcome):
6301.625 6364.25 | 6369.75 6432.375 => 0.95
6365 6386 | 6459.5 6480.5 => 1.01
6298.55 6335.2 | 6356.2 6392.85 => 0.92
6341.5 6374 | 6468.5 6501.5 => 0.89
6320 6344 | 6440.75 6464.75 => 0.94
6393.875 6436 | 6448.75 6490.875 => 0.95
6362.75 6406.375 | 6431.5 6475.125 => 1.00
